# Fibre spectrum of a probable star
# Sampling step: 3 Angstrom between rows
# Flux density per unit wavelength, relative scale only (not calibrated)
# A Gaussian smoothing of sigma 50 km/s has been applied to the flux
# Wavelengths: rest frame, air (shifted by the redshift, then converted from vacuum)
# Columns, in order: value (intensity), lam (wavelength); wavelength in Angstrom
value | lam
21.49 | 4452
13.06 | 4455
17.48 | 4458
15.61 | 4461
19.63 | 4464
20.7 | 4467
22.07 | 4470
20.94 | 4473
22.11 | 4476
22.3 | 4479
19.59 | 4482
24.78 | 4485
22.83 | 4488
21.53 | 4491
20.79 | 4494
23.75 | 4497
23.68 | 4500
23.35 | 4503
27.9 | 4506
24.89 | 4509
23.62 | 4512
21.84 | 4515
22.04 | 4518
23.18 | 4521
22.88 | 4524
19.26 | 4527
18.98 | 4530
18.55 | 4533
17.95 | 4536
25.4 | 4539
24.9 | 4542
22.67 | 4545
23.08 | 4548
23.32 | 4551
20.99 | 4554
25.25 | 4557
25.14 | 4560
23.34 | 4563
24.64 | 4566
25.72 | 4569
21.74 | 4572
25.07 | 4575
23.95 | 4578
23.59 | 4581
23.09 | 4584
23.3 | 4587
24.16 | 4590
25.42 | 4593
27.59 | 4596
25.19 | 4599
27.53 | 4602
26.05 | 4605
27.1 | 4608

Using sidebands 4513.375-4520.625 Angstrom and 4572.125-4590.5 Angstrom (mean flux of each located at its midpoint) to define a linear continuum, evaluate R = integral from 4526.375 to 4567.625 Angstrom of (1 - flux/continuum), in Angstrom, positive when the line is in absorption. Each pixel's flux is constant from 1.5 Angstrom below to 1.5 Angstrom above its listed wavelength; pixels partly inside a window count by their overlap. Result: 0.8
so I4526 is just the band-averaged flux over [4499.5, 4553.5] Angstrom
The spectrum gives 22.6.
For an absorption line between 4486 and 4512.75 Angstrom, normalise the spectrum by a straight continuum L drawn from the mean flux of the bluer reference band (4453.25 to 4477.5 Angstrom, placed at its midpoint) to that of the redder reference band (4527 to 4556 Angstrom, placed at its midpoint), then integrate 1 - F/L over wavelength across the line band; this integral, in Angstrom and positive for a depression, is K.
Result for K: -4.52 Angstrom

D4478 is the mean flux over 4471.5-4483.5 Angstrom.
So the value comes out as 21.2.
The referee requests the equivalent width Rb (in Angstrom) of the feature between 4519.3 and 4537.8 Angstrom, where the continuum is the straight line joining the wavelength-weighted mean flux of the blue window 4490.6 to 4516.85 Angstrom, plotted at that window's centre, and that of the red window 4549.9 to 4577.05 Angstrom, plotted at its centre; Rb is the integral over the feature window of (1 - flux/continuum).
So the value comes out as 2.7 Angstrom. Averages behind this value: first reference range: 23.5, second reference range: 23.9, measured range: 20.2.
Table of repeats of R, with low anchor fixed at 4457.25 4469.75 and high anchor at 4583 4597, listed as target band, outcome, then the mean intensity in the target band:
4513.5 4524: -0.5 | 22.4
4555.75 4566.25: -0.6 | 24.6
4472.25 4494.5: -2.5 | 21.9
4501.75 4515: -2.4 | 24.6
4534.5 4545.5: -0.2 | 22.7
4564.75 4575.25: -0.2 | 24.2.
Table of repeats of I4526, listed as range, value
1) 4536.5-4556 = 23.2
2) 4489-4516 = 23.5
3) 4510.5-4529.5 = 22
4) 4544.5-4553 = 22.9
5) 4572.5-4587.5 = 23.7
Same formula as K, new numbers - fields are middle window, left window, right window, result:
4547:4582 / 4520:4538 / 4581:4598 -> -1.6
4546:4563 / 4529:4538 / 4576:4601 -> -2.0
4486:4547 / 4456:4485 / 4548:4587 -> -1.9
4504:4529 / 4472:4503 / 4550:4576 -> -0.2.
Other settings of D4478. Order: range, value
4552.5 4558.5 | 23.1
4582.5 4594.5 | 24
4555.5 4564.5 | 24.6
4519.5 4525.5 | 23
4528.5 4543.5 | 21.2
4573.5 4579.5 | 24.5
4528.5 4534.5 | 18.8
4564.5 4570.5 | 25.2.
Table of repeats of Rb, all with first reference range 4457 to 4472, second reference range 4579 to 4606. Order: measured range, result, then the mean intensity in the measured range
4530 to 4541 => 0.9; 20.6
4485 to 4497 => -1.1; 22.4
